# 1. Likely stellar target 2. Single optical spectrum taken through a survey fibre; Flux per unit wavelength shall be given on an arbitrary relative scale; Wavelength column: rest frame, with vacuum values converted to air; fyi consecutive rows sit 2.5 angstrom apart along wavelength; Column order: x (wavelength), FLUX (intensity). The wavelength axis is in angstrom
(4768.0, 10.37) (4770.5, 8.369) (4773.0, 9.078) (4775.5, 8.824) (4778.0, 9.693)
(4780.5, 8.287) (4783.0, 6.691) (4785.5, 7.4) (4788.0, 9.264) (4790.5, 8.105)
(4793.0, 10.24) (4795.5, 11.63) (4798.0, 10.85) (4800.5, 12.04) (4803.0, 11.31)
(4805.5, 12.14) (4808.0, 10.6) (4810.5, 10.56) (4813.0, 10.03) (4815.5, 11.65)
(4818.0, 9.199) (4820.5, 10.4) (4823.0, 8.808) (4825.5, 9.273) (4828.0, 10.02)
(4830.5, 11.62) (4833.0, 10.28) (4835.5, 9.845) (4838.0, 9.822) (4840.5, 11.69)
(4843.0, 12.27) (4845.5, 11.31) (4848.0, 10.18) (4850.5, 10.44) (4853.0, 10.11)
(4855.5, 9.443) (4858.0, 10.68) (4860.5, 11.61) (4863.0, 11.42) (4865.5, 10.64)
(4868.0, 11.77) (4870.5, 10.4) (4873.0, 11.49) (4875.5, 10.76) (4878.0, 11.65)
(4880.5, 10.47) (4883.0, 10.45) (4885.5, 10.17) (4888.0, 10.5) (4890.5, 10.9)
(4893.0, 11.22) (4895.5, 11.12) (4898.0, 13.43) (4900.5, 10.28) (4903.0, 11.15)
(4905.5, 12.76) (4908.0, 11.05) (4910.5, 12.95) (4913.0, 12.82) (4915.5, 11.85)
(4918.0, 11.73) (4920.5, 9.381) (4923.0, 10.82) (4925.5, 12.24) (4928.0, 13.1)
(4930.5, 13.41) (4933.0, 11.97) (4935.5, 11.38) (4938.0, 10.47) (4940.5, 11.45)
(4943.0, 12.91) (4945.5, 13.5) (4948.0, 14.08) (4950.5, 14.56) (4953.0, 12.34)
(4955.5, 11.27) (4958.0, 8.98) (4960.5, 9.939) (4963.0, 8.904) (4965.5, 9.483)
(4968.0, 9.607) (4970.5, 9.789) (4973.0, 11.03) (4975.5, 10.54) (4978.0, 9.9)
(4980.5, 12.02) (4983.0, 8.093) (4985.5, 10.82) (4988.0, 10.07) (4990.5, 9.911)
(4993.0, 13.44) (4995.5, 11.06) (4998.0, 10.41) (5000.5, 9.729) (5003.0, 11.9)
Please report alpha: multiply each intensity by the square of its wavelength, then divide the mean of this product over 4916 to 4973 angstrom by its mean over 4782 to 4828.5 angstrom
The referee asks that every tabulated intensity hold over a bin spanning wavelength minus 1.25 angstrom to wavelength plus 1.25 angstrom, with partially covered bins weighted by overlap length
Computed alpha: 1.21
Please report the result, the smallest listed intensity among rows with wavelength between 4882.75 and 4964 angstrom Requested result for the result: 8.904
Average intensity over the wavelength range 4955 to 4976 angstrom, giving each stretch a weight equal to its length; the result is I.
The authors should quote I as 9.88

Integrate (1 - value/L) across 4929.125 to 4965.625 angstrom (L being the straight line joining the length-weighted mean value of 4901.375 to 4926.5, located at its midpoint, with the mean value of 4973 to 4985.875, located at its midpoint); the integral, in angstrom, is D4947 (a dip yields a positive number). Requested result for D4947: -2.45 angstrom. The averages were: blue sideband 11.6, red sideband 10.3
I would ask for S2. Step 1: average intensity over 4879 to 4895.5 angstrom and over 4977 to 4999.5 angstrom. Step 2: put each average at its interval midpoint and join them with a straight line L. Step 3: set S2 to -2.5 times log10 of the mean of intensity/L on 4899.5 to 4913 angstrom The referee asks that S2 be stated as -0.11 mag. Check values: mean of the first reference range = 10.7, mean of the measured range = 11.8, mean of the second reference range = 10.6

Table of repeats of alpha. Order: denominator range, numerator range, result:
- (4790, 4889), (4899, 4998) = 1.11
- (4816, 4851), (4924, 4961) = 1.22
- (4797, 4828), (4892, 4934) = 1.17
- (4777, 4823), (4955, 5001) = 1.11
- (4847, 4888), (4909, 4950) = 1.16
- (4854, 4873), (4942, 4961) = 1.17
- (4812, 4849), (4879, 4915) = 1.12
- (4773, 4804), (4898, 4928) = 1.30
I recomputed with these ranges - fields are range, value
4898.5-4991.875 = 11.3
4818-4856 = 10.3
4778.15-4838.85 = 10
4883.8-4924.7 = 11.4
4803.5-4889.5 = 10.6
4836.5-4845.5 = 11.2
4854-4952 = 11.6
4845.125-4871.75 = 10.7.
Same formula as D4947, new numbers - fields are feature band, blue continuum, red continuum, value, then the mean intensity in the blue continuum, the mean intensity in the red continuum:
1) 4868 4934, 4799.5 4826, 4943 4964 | -0.7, 10.6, 11.8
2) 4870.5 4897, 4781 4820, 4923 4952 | 1.6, 10.1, 12.6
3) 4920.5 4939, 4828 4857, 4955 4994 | -2.5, 10.6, 10.2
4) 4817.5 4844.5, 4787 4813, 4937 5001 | 1.0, 10.7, 11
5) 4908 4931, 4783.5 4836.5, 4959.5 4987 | -4.2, 10.2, 10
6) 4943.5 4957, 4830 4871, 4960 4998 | -3.4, 10.8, 10.3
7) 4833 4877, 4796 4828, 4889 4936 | 1.1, 10.6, 11.8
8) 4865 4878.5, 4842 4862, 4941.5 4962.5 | -0.1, 10.7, 12.1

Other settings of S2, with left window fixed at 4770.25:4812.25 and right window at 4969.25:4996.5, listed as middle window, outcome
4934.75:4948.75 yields -0.18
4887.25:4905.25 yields -0.11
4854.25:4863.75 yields -0.07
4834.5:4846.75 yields -0.11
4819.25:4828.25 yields 0.03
